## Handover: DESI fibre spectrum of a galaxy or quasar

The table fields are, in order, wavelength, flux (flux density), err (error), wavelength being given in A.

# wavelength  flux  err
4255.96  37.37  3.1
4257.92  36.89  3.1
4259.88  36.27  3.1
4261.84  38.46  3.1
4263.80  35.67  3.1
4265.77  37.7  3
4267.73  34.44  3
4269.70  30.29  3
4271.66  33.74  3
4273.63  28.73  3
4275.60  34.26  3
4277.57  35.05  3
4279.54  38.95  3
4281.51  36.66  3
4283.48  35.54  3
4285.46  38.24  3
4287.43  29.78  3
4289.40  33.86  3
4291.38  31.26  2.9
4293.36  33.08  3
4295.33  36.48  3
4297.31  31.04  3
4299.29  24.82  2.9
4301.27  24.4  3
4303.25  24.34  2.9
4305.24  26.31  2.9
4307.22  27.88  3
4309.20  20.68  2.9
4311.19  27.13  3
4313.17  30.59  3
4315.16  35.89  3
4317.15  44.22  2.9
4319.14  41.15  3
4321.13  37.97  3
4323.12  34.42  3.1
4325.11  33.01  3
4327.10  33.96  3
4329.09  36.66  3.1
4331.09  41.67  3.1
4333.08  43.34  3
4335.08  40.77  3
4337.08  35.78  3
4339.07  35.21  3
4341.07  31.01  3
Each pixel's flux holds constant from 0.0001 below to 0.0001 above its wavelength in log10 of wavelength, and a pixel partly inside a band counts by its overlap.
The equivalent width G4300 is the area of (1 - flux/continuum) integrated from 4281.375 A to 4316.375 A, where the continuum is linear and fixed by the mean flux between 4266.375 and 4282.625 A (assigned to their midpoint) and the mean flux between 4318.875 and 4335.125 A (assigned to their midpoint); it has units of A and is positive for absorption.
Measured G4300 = 5.3 A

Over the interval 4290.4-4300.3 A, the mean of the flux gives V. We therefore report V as 31.3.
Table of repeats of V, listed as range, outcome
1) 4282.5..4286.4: 36.8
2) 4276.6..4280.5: 37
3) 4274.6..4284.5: 36.1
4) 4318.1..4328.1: 36.2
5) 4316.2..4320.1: 42.7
